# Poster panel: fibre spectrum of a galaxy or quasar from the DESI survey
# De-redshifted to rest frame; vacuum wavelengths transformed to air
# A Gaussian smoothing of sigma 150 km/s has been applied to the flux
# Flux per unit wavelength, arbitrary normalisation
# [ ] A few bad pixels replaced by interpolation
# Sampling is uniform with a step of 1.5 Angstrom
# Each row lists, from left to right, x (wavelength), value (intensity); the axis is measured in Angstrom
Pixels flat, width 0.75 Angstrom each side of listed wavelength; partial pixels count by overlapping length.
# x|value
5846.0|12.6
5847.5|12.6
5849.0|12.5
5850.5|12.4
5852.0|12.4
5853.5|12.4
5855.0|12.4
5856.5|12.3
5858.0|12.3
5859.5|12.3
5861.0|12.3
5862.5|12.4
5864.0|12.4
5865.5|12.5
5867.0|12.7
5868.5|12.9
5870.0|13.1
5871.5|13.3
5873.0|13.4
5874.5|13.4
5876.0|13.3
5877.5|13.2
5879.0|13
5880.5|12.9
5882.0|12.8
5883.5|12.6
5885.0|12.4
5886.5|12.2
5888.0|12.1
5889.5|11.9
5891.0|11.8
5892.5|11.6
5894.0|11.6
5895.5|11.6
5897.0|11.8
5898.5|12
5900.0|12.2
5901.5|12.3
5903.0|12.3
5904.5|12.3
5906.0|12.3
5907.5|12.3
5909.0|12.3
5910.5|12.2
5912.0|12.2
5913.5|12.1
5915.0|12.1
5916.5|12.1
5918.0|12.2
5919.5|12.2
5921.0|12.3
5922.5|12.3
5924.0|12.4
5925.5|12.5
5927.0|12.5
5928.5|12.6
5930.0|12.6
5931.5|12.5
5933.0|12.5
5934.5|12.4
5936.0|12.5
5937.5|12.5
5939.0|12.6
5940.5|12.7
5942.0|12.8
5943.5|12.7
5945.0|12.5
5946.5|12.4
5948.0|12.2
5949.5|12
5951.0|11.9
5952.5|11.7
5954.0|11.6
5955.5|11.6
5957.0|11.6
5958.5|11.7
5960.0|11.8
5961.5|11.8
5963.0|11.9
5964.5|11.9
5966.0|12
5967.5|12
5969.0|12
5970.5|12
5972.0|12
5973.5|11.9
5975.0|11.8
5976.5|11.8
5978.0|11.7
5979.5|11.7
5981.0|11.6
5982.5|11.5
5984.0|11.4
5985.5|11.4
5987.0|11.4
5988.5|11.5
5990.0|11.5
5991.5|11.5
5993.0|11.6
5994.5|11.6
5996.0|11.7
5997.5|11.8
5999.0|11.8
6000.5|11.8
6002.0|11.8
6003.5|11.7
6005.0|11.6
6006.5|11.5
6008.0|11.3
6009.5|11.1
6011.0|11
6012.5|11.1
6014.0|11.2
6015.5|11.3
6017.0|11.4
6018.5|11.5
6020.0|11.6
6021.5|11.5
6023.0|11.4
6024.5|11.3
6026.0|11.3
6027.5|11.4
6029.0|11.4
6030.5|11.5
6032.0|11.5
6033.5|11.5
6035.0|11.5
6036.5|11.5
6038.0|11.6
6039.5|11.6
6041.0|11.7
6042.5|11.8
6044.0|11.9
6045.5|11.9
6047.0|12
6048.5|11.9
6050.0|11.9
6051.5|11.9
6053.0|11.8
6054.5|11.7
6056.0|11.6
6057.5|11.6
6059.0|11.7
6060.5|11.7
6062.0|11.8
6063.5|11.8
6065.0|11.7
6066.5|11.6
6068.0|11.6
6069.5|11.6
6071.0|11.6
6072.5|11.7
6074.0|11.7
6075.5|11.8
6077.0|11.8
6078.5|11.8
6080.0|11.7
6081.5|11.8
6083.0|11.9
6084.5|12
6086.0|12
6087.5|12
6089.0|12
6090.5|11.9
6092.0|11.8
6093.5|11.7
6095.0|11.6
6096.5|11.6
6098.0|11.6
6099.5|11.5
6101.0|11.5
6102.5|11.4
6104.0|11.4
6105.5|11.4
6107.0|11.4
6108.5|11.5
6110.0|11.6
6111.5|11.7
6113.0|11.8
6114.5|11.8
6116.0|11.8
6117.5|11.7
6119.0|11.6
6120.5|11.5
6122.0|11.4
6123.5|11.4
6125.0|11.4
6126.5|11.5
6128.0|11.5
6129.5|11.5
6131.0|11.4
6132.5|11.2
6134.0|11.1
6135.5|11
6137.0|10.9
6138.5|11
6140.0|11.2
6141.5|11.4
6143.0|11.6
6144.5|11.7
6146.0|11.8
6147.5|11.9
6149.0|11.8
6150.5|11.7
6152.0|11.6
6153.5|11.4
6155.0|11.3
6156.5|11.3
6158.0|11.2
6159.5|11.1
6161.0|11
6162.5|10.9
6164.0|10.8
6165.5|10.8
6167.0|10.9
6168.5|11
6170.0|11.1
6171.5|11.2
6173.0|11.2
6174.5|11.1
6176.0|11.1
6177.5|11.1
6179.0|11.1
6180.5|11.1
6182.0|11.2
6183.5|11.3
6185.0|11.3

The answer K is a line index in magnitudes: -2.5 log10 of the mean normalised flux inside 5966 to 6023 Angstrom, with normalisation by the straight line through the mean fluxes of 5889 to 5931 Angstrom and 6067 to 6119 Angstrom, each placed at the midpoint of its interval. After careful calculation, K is 0.03 mag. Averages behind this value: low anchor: 12.2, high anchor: 11.7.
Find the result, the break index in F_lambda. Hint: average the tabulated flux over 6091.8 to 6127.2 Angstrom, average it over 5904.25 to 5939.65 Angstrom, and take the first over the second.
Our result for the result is 0.94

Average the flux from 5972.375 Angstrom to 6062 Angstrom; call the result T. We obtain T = 11.6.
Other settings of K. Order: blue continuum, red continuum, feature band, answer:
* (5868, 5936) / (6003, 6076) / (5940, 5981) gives 0.01 mag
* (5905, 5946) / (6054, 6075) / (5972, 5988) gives 0.04 mag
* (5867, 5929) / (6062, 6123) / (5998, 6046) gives 0.04 mag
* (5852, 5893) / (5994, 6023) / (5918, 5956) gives -0.02 mag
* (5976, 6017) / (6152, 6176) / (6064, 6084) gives -0.04 mag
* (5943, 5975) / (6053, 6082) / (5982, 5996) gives 0.04 mag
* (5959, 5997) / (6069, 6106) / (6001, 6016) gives 0.03 mag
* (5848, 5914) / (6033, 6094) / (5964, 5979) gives 0.02 mag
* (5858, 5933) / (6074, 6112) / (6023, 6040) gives 0.04 mag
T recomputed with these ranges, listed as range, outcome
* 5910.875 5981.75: 12.1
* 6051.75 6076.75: 11.7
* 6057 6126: 11.7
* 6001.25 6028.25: 11.4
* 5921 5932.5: 12.5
